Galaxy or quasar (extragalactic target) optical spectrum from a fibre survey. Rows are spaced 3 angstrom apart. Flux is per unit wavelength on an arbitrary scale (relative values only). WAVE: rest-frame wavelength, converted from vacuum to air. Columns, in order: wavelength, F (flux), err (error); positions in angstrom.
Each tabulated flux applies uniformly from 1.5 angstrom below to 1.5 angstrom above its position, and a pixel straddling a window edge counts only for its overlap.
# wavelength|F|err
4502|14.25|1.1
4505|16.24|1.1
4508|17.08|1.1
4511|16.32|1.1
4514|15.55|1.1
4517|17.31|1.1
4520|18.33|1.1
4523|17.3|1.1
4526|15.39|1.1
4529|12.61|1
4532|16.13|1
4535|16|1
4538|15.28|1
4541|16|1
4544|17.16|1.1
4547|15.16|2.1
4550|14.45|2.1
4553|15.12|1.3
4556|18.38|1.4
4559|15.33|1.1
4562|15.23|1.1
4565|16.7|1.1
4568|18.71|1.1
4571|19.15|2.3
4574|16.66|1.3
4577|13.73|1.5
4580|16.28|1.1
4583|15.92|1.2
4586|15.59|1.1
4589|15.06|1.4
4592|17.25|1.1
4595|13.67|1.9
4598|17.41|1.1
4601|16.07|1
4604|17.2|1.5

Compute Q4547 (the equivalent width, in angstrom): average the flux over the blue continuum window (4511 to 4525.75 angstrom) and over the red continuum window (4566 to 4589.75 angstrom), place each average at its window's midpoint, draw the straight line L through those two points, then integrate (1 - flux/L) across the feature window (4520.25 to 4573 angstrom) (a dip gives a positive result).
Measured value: 1.6 angstrom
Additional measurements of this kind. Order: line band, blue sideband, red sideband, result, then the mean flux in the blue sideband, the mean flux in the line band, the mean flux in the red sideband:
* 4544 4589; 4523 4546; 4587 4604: -1.00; 15.6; 16.2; 16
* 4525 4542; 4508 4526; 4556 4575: 1.72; 16.8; 15.2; 17.1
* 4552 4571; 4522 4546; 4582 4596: -1.46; 15.7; 16.8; 15.5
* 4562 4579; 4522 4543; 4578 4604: -1.10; 15.5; 16.8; 15.9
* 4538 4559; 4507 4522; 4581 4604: 0.71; 16.9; 15.9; 15.9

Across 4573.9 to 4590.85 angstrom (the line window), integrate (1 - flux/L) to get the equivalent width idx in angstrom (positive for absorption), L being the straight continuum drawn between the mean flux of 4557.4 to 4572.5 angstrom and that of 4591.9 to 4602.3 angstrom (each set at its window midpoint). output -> 0.99 angstrom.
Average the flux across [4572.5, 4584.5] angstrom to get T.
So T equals 15.6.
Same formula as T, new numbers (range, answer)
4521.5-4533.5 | 15.4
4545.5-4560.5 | 15.7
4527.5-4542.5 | 15.2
